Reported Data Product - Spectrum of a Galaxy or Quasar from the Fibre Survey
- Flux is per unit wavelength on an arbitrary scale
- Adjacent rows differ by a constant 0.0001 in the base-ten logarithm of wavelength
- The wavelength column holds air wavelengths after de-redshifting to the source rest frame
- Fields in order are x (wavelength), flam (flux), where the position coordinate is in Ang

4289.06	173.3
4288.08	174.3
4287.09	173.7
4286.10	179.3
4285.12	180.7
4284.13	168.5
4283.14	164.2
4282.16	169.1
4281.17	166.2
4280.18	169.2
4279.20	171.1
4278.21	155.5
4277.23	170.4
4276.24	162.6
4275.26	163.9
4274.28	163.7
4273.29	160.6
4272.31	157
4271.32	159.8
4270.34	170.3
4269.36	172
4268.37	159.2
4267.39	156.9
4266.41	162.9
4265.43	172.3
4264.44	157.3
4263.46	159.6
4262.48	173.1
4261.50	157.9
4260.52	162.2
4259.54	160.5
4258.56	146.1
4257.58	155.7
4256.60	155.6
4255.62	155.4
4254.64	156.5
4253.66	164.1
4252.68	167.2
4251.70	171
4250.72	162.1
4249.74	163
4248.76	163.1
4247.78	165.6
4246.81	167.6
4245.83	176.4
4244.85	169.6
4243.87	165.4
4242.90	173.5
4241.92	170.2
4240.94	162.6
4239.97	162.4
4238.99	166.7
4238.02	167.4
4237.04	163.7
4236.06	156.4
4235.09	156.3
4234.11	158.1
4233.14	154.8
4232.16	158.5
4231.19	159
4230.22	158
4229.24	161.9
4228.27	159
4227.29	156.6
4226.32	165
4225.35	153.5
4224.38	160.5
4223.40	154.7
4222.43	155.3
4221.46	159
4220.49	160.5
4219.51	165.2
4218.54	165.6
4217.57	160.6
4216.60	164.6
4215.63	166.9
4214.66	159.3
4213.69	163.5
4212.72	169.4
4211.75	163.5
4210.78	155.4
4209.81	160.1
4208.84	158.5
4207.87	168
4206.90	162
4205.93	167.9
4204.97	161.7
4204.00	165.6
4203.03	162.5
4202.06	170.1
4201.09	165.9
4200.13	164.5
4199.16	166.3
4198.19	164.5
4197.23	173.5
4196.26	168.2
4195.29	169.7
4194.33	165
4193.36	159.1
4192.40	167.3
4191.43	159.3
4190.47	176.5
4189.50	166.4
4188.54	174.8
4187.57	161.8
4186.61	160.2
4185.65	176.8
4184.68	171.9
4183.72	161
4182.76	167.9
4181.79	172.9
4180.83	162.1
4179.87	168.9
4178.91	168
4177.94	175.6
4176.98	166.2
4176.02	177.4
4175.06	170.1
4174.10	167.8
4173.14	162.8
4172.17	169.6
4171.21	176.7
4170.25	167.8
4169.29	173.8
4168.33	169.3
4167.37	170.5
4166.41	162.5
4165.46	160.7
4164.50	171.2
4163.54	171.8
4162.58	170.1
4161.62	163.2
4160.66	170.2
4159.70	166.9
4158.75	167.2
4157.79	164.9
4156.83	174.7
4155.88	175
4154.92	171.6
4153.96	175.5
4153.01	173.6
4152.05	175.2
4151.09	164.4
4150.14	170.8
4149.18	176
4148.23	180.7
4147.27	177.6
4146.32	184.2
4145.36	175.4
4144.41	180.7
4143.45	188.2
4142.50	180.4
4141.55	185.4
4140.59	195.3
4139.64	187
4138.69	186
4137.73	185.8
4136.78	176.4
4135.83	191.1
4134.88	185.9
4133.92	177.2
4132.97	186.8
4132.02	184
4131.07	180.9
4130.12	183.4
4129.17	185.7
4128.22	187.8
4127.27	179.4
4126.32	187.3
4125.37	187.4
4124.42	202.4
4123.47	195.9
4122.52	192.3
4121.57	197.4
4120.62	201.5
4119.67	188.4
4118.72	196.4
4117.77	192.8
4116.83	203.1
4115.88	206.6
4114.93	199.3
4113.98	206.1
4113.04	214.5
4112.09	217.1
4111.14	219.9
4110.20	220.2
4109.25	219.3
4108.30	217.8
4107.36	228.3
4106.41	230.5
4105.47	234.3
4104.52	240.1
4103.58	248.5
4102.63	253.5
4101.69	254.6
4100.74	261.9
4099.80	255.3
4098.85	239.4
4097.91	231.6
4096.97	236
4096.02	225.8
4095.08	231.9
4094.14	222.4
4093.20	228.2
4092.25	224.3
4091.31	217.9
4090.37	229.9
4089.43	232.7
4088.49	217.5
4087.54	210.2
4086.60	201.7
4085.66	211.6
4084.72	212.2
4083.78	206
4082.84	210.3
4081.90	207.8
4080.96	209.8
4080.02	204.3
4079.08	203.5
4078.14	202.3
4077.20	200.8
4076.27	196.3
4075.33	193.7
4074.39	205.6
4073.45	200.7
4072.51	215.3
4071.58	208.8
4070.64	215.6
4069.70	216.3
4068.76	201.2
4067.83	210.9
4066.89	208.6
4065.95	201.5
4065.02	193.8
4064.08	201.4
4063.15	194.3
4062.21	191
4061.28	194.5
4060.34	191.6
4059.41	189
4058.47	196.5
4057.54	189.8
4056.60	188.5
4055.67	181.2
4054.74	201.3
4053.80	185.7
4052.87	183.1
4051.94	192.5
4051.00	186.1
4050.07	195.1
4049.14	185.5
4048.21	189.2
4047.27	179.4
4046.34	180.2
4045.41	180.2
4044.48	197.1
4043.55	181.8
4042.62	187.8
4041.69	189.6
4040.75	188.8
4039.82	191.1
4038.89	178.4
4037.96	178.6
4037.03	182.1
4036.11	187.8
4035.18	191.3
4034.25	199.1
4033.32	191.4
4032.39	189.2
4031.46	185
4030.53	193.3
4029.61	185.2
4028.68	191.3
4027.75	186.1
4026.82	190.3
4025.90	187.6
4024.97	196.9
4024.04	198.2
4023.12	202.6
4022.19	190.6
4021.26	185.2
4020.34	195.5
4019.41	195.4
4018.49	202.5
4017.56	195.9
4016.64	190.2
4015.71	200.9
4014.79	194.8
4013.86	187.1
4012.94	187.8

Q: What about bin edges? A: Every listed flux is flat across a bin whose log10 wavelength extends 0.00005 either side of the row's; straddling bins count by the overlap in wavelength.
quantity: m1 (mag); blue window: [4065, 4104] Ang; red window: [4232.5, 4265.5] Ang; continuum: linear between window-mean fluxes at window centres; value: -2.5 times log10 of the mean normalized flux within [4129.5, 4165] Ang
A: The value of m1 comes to 0.11 mag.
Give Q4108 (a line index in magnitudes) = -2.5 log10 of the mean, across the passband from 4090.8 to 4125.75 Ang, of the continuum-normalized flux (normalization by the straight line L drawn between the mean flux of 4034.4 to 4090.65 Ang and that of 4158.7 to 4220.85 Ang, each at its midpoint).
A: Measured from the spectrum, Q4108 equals -0.18 mag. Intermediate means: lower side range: 198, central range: 220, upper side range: 167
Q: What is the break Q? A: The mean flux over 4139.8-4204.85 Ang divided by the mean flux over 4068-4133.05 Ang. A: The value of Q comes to 0.80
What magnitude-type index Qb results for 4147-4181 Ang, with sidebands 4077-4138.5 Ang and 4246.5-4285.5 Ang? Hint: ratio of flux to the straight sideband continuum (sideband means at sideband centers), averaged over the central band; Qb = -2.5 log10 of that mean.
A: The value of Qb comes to 0.14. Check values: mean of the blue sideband 211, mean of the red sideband 163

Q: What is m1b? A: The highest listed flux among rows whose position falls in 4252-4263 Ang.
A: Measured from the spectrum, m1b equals 173.1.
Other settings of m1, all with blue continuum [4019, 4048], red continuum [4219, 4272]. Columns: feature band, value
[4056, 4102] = -0.16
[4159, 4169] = 0.03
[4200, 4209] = 0.01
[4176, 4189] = 0.01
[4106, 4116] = -0.21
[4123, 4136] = -0.06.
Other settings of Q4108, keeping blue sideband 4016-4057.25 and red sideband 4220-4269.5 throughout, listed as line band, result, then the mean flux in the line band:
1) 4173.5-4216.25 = 0.01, 166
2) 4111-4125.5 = -0.13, 201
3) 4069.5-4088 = -0.13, 207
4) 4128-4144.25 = -0.05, 185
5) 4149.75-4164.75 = 0.02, 170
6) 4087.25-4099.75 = -0.24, 228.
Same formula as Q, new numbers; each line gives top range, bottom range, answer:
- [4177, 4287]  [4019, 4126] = 0.80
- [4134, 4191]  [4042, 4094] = 0.86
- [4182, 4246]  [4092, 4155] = 0.81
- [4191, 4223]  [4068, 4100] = 0.76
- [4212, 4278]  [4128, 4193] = 0.93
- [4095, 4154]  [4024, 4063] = 1.07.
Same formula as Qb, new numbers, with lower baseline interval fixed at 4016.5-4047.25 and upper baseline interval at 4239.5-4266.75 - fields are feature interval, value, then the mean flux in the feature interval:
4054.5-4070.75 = -0.07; 198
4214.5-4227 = 0.04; 161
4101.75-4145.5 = -0.12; 200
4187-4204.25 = 0.02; 167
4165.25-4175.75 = 0.03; 169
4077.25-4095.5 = -0.17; 215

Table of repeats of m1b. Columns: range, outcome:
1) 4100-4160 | 261.9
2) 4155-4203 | 177.4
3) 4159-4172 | 176.7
